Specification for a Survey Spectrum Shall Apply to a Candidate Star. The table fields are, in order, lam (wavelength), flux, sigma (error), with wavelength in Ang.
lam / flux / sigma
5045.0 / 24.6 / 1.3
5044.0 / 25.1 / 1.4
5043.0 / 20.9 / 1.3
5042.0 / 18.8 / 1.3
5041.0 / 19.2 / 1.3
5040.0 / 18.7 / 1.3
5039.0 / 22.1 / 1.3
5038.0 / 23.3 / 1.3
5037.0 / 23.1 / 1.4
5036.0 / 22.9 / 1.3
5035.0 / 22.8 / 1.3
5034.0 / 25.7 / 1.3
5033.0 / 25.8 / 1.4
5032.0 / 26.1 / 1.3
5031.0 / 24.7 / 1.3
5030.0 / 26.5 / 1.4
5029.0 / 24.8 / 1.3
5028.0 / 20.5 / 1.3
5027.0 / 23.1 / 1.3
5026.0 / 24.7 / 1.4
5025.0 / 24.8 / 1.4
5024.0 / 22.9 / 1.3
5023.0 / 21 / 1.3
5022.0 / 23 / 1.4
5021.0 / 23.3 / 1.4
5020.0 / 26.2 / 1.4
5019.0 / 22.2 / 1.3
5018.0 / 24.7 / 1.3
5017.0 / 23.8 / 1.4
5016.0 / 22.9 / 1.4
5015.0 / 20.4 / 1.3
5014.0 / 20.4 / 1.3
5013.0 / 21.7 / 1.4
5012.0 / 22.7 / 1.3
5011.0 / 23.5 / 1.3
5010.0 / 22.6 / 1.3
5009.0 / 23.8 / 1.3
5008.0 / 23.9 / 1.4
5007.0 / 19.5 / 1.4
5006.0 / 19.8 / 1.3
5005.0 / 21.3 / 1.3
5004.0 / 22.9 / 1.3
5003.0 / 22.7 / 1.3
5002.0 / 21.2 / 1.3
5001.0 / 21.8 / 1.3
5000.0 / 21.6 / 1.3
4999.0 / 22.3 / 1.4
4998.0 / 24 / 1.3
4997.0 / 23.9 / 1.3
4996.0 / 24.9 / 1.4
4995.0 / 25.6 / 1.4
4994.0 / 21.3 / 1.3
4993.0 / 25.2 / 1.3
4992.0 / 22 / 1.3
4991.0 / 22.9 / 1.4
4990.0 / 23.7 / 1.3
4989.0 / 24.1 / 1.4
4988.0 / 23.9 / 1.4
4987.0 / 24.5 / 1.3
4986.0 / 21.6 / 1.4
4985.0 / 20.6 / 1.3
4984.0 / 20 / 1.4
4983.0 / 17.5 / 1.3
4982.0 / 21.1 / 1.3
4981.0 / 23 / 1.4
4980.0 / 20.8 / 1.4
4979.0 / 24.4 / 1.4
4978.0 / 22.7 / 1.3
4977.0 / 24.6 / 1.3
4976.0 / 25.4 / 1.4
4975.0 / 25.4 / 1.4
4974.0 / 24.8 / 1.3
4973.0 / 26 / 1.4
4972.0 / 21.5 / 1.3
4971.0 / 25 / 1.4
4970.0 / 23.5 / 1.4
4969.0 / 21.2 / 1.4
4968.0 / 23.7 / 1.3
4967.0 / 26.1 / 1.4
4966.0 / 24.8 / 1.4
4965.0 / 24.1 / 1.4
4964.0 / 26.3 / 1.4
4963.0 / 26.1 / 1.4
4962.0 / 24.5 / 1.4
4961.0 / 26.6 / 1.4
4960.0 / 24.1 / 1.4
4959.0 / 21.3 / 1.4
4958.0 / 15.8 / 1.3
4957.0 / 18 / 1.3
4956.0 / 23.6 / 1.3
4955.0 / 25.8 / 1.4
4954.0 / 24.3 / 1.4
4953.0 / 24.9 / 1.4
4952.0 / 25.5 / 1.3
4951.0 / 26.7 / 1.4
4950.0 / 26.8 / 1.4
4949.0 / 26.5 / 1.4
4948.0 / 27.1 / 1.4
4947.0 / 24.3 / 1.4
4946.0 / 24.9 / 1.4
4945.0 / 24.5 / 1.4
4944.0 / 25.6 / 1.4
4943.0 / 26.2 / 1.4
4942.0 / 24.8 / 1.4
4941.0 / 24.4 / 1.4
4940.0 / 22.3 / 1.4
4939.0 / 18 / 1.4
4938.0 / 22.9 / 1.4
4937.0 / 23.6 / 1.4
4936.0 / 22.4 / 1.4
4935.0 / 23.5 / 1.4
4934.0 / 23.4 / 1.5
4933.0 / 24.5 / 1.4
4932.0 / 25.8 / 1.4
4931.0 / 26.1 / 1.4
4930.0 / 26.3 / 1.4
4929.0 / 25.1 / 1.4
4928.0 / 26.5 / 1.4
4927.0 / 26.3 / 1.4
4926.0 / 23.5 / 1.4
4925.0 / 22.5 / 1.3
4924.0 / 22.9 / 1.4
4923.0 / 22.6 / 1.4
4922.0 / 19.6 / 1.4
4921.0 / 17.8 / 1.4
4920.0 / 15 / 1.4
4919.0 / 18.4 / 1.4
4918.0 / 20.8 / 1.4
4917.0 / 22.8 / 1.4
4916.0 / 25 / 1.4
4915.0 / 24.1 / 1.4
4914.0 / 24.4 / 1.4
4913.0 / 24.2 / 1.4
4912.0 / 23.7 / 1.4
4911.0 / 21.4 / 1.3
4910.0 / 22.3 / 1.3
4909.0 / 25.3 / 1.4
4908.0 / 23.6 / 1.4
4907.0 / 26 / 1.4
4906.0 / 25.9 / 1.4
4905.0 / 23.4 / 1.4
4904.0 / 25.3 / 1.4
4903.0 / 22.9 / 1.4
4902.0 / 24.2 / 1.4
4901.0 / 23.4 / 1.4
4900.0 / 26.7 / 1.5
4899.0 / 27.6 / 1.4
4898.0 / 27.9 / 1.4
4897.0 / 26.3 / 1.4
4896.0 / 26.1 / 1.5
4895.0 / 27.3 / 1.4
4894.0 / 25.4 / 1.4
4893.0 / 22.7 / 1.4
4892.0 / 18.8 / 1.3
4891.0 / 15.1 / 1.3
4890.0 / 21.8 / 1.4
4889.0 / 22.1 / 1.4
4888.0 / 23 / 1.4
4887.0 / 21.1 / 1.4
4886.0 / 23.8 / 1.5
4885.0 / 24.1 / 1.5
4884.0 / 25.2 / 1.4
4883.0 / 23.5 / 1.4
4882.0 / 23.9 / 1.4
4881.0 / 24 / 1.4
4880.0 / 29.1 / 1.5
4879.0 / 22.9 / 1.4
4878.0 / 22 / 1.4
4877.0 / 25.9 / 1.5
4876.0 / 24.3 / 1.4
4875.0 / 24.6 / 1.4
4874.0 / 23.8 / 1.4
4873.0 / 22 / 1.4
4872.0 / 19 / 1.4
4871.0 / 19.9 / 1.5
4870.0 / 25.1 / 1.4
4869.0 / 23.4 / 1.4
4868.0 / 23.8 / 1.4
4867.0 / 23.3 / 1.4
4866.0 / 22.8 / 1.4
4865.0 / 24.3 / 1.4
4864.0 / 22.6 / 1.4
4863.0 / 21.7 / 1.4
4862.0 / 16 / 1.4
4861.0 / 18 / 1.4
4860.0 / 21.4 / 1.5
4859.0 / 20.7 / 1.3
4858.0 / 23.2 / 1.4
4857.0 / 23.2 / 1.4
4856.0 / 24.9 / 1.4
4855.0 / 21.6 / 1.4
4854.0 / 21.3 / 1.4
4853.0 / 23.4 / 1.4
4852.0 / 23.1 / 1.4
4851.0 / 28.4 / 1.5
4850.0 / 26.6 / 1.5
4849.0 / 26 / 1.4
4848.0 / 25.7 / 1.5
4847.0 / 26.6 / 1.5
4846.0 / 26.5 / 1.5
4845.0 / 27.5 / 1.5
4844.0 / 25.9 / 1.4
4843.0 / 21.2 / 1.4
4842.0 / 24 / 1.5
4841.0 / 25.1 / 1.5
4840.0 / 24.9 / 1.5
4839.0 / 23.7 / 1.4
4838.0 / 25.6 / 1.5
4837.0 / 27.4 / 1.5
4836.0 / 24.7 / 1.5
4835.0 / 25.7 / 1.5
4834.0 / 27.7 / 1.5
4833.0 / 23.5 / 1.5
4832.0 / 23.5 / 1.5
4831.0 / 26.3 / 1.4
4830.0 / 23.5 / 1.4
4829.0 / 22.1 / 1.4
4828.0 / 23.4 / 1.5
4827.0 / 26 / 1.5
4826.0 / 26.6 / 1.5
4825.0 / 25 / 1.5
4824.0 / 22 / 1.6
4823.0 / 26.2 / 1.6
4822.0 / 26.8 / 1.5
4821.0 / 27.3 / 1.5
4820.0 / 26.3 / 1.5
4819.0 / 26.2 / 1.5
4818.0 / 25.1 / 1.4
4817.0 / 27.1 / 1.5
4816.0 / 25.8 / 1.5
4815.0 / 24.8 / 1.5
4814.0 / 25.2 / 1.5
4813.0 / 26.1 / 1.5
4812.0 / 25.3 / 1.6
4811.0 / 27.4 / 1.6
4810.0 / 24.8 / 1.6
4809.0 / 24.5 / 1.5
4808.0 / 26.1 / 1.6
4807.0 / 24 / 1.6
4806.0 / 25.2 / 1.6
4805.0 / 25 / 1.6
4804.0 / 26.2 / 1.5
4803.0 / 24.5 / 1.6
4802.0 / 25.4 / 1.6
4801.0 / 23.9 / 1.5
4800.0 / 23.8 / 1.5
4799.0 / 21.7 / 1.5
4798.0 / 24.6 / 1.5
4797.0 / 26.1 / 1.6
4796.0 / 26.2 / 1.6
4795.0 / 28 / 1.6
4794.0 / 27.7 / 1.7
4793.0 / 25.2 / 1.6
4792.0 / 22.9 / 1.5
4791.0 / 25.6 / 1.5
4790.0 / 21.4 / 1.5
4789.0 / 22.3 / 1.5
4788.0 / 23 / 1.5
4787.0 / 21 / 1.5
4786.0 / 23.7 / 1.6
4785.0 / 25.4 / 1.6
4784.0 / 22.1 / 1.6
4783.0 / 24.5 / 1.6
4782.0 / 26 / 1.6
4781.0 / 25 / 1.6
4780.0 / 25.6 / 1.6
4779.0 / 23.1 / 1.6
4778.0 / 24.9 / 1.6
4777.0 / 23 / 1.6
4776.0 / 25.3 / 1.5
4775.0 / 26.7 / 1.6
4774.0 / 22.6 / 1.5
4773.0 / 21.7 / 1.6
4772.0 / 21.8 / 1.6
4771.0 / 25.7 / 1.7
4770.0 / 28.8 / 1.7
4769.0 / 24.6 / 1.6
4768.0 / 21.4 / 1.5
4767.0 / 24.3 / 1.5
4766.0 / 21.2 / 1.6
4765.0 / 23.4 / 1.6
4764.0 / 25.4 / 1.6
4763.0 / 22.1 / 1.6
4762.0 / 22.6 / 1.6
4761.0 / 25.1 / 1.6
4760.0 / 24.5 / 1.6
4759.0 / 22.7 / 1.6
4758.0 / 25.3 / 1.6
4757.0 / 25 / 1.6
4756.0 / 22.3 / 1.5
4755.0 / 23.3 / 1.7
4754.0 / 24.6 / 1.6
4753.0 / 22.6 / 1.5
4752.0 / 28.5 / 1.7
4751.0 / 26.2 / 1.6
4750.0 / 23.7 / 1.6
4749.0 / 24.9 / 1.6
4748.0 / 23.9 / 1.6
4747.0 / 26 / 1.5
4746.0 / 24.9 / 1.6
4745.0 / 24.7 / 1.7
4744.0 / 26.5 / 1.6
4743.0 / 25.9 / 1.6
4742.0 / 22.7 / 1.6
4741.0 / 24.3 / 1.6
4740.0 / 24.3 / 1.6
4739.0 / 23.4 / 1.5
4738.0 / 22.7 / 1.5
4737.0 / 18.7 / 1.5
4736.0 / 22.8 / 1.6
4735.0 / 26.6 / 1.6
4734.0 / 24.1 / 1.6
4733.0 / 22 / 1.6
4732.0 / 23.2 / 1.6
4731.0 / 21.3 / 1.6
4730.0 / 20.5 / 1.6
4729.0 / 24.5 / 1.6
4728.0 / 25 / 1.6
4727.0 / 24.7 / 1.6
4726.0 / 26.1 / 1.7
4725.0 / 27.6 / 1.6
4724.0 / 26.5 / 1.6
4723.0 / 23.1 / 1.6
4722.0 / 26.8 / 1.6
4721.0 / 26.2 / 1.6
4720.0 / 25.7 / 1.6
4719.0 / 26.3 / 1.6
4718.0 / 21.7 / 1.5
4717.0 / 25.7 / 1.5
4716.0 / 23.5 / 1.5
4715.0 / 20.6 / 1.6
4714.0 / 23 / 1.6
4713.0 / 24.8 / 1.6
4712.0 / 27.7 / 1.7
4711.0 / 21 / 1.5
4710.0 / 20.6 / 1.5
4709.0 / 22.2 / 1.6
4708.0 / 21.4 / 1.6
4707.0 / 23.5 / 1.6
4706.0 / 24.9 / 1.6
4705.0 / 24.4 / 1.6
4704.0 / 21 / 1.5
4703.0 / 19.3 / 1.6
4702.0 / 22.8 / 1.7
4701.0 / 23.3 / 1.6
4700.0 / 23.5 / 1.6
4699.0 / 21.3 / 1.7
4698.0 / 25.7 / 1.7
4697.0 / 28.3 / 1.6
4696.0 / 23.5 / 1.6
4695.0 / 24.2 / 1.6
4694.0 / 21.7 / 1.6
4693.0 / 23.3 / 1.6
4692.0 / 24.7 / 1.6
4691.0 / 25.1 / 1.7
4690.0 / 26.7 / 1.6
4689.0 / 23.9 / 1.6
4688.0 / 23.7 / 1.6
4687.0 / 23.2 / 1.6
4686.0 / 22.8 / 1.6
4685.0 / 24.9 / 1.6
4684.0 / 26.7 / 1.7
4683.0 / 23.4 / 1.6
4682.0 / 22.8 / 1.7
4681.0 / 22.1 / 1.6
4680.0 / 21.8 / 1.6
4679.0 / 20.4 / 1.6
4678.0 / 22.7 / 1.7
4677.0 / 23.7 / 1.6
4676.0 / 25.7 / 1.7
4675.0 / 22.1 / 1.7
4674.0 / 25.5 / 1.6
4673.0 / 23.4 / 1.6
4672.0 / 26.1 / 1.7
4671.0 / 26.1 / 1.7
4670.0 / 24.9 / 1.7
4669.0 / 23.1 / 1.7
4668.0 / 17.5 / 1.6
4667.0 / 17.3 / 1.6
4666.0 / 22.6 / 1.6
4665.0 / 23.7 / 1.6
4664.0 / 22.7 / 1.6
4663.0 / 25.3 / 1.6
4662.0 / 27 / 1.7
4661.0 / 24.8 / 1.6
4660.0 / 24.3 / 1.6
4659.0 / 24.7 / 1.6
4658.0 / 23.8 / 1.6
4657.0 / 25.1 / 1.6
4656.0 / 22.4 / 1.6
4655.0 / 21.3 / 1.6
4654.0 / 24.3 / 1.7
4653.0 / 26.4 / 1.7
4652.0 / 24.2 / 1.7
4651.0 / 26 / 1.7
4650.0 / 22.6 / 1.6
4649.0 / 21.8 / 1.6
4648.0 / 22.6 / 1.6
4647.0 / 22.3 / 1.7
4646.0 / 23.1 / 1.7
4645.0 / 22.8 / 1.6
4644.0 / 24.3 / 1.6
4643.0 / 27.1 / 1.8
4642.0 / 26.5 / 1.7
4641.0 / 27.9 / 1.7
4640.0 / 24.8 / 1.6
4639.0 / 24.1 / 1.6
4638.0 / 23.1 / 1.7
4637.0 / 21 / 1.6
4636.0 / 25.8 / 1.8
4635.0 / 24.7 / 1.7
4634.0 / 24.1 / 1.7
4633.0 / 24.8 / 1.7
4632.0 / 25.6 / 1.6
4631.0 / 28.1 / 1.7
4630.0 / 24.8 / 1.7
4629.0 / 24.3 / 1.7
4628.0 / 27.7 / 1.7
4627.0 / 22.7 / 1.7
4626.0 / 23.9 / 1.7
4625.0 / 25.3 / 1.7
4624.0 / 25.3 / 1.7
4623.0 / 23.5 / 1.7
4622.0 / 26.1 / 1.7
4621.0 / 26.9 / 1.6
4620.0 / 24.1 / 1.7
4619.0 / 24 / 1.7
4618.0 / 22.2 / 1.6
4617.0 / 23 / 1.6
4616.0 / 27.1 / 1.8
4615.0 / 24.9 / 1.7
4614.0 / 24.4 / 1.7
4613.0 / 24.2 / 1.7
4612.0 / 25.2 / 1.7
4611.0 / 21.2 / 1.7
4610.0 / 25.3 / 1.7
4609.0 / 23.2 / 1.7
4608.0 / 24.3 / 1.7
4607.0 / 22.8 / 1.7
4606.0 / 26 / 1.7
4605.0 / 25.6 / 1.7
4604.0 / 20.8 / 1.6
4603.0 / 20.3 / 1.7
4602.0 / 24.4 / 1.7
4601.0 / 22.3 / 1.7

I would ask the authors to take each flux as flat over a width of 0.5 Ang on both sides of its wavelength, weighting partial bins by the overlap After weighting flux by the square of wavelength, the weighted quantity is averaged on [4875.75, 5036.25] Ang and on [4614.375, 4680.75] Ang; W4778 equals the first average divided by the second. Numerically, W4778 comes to 1.11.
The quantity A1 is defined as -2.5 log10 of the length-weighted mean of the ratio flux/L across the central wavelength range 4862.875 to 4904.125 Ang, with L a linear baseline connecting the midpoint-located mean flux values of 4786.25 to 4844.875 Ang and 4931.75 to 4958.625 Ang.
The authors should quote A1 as 0.03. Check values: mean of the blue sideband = 25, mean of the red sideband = 23.9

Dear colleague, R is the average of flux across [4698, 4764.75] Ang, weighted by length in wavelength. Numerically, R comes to 23.9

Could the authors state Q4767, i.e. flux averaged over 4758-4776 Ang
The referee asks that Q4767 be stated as 23.9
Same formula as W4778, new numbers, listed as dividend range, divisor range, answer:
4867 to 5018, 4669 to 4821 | 1.05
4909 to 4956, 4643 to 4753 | 1.10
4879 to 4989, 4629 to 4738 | 1.10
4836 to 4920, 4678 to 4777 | 1.05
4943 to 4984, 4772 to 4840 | 1.03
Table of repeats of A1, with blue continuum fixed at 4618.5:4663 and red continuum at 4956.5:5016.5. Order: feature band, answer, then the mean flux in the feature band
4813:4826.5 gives -0.09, 25.7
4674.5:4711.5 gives 0.05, 23.3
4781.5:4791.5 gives 0.02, 23.5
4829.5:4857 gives -0.06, 24.9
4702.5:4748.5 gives 0.01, 23.8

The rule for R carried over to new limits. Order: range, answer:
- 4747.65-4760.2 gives 24.4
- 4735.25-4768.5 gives 24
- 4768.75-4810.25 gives 24.5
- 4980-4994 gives 22.2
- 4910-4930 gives 22.5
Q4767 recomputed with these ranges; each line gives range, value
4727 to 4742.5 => 23.1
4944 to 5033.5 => 23.4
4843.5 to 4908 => 23.7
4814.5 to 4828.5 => 25.6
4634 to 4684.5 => 23.8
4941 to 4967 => 24.6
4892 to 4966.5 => 24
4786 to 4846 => 25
